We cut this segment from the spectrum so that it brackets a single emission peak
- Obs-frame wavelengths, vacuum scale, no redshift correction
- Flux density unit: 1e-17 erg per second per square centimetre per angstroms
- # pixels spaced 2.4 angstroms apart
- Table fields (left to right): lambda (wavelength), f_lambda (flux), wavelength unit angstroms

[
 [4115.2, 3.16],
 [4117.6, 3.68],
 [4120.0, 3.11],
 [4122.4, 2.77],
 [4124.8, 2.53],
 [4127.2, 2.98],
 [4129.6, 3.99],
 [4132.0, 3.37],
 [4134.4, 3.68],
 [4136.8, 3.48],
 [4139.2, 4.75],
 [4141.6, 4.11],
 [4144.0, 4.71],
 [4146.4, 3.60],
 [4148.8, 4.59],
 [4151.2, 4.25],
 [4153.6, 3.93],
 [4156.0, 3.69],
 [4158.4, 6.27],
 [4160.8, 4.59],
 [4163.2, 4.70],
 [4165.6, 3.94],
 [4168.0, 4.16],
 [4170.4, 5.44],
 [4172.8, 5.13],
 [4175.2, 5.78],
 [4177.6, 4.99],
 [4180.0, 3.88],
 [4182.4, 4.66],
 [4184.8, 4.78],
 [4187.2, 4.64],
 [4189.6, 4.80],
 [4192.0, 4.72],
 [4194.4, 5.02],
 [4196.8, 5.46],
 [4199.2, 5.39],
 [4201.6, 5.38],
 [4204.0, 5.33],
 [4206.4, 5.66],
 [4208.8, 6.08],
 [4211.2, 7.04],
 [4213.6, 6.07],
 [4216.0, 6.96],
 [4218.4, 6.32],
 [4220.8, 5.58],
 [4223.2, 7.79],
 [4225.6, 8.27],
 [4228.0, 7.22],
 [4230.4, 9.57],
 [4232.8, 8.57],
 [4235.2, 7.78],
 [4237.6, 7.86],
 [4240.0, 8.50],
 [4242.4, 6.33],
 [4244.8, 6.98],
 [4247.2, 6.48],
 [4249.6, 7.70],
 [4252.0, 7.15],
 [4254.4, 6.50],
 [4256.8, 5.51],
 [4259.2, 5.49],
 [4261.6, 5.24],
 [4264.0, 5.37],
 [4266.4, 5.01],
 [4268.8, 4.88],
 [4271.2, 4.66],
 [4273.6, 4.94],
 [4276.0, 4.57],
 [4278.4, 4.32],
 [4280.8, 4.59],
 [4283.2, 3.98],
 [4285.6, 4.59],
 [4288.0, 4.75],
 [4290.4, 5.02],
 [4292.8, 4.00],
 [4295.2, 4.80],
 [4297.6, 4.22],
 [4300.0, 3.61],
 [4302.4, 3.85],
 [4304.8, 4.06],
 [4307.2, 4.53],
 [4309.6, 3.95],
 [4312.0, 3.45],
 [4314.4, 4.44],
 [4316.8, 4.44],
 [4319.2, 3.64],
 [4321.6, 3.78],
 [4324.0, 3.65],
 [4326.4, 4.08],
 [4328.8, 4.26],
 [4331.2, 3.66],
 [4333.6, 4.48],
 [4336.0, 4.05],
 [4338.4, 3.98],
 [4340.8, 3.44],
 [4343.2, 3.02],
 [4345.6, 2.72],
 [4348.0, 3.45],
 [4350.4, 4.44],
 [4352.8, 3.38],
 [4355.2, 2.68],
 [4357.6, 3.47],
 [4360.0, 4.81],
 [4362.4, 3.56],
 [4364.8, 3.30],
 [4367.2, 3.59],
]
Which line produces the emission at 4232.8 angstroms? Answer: C IV 1549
